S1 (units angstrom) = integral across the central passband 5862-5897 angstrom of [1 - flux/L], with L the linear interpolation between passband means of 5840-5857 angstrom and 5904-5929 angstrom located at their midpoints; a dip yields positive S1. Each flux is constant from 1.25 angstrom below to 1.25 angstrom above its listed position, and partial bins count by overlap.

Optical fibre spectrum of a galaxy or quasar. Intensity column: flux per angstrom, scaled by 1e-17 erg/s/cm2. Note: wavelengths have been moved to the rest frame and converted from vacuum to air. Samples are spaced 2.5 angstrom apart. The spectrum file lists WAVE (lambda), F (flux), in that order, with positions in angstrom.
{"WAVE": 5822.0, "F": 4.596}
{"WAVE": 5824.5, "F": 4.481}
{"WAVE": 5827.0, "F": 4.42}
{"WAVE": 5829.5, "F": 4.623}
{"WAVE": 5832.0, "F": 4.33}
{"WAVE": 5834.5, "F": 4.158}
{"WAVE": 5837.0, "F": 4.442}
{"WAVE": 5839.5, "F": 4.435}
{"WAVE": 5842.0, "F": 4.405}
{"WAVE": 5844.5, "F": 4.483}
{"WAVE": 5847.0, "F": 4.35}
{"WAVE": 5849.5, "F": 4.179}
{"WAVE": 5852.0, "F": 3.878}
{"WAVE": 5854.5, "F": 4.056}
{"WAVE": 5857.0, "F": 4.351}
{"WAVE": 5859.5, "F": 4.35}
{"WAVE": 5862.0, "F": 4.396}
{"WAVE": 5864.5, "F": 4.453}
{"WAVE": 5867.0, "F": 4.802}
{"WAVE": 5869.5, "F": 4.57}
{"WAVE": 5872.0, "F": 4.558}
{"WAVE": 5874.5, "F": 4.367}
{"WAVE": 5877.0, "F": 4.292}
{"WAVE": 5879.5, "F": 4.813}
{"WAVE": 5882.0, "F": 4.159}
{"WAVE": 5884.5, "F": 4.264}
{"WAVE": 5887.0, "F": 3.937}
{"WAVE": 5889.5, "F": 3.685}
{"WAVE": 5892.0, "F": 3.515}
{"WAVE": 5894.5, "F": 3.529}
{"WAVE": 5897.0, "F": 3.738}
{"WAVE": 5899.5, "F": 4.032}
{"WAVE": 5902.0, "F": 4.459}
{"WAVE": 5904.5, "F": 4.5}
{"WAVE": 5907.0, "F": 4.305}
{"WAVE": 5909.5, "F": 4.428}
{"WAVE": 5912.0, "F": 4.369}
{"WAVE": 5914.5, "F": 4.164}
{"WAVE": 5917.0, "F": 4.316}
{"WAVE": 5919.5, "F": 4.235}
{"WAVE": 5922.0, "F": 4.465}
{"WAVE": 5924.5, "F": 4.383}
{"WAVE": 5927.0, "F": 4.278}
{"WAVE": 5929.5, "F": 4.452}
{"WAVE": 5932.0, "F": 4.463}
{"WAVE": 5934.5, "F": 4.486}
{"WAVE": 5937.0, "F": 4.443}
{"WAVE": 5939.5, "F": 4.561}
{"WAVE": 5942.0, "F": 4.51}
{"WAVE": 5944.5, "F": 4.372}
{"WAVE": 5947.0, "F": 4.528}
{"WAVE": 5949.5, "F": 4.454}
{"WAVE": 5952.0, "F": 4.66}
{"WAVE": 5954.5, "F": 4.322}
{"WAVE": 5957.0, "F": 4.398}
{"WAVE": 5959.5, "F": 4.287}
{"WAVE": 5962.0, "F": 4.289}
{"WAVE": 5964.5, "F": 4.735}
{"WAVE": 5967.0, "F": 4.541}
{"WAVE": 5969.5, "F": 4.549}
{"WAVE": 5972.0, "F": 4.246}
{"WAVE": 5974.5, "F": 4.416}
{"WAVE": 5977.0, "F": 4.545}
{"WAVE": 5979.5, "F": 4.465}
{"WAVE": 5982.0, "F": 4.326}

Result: 0.6 angstrom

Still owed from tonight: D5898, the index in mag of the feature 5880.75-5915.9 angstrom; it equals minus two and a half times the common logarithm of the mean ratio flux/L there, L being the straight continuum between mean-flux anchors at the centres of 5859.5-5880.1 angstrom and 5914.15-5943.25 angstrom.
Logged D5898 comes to 0.10 mag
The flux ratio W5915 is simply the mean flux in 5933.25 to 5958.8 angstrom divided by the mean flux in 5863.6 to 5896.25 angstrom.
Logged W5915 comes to 1.1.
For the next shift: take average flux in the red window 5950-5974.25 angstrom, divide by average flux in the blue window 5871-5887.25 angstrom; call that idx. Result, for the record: 1.02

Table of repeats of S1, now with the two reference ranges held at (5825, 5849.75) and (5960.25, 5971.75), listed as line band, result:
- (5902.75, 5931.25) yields 0.6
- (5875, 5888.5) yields 0.4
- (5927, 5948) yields 0.0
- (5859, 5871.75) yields -0.3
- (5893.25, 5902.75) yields 1.1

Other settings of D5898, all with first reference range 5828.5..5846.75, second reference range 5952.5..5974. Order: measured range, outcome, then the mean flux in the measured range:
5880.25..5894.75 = 0.13 mag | 3.9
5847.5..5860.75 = 0.06 mag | 4.17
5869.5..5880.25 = -0.02 mag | 4.5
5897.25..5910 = 0.03 mag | 4.29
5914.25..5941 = 0.01 mag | 4.4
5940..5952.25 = -0.02 mag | 4.5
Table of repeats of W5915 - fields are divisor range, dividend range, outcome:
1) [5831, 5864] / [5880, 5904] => 0.92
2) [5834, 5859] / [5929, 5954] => 1.05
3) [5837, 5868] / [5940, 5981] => 1.03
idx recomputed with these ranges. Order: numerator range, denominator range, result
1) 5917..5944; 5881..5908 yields 1.10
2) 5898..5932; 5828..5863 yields 1.00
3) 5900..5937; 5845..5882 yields 1.00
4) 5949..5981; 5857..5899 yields 1.06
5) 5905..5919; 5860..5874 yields 0.95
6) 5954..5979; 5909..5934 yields 1.02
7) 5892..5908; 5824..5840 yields 0.92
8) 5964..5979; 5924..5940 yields 1.01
